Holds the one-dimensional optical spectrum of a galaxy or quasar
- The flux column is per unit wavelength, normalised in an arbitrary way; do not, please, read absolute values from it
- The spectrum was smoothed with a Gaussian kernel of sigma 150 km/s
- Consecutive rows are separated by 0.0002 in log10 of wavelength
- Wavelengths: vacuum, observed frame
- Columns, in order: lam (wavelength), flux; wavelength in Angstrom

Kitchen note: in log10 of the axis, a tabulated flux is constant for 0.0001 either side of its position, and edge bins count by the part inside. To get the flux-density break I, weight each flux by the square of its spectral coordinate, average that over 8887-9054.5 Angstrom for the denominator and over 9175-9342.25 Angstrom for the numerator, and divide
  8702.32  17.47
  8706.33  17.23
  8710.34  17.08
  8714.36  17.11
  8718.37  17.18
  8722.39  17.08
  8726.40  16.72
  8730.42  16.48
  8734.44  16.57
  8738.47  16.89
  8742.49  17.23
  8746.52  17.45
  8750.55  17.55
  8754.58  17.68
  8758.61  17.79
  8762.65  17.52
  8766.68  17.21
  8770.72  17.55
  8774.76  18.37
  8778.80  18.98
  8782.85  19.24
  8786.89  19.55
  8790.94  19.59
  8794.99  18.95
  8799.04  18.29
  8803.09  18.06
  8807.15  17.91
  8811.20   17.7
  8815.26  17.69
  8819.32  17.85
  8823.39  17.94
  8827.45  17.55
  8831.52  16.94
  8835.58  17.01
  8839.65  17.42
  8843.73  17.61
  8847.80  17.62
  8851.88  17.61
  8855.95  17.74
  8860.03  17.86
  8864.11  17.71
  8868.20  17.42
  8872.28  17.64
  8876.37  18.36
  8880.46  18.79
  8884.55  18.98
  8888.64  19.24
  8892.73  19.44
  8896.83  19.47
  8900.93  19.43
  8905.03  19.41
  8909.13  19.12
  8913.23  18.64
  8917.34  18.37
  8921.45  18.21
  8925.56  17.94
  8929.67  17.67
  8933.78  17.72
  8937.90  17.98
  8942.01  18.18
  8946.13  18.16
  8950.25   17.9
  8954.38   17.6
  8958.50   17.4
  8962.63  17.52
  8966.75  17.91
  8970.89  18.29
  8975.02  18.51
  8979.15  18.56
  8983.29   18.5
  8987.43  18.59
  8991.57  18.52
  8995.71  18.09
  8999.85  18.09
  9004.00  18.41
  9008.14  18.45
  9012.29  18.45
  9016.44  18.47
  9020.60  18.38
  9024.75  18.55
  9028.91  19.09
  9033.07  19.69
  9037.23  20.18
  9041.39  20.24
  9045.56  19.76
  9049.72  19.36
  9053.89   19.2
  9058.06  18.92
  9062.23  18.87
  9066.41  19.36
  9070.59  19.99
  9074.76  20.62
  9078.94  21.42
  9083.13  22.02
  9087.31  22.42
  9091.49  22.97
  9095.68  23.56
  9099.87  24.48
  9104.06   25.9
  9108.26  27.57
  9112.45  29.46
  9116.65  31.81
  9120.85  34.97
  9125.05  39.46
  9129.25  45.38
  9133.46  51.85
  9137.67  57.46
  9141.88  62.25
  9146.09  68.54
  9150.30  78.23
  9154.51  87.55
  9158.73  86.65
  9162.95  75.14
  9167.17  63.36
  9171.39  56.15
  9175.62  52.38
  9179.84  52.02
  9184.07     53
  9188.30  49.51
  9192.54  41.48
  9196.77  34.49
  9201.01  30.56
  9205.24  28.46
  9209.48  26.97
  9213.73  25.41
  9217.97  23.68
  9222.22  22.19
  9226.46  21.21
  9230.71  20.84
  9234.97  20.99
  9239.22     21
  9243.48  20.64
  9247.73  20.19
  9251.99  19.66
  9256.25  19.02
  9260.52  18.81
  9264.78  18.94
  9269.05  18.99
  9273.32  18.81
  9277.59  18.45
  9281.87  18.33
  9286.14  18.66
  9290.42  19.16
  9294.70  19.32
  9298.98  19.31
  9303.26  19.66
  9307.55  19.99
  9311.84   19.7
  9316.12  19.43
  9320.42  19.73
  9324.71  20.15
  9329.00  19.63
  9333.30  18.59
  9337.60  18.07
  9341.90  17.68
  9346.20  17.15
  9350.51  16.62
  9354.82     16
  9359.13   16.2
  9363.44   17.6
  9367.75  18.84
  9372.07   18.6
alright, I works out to 1.4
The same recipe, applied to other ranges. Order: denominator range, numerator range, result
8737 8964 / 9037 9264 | 2.06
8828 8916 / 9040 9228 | 2.20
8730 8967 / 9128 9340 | 2.03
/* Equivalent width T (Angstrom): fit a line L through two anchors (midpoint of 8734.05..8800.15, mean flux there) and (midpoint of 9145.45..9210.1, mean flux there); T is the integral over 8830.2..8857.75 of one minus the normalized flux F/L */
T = 8.4 Angstrom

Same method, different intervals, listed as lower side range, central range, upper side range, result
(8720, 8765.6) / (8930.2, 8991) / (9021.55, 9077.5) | 2.5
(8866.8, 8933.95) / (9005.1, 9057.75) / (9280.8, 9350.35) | -1.1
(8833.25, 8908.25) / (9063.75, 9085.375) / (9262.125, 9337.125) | -2.2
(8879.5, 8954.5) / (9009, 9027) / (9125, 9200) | 8.5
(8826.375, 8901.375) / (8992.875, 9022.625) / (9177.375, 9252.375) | 5.9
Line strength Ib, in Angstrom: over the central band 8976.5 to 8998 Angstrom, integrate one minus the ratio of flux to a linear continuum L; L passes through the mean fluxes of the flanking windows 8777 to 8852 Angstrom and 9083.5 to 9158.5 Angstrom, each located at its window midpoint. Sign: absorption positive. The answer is 9.3 Angstrom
